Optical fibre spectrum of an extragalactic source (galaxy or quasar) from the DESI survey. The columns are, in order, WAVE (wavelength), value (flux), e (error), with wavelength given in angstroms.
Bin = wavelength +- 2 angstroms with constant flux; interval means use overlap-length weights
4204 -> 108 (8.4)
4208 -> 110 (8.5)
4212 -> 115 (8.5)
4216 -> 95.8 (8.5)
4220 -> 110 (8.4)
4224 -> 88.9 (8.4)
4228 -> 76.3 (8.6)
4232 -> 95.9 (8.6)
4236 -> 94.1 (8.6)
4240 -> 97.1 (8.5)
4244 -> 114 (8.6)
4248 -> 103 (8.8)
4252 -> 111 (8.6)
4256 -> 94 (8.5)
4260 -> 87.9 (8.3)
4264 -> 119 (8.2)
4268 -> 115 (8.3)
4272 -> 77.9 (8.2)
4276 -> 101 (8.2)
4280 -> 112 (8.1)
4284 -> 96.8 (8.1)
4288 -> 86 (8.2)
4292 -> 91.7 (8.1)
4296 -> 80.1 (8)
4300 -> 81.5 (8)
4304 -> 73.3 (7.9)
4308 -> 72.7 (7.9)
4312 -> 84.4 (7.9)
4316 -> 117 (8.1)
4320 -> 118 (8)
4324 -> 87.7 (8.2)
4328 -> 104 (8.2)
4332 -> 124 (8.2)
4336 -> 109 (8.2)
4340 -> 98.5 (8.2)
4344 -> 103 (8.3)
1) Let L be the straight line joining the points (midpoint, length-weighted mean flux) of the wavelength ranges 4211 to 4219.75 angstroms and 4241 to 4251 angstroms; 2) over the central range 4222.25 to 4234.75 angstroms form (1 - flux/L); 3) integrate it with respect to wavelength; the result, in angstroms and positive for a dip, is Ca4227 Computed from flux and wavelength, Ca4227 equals 2.2 angstroms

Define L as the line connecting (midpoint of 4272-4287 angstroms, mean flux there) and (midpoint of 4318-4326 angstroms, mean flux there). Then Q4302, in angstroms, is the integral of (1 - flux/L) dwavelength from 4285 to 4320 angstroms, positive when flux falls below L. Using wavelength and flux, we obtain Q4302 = 4.5 angstroms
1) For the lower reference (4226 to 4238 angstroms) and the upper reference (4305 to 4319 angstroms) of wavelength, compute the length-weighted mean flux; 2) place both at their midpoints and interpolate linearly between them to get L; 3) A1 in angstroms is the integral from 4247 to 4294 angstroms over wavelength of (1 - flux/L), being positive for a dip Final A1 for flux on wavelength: -4.8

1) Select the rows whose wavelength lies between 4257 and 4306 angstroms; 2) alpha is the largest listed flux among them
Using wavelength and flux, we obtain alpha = 119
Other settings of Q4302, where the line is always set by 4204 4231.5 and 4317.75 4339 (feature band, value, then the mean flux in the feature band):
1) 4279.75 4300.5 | 2.9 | 90.3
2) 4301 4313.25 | 3.4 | 76.7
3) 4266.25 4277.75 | 0.7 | 97.5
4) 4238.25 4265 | -0.2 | 103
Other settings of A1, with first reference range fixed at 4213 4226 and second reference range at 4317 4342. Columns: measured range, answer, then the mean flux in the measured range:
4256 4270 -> -0.4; 105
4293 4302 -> 2.0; 82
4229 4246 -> 0.3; 98.9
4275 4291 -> 0.9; 98.4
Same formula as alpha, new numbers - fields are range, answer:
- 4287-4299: 91.7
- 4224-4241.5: 97.1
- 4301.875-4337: 124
